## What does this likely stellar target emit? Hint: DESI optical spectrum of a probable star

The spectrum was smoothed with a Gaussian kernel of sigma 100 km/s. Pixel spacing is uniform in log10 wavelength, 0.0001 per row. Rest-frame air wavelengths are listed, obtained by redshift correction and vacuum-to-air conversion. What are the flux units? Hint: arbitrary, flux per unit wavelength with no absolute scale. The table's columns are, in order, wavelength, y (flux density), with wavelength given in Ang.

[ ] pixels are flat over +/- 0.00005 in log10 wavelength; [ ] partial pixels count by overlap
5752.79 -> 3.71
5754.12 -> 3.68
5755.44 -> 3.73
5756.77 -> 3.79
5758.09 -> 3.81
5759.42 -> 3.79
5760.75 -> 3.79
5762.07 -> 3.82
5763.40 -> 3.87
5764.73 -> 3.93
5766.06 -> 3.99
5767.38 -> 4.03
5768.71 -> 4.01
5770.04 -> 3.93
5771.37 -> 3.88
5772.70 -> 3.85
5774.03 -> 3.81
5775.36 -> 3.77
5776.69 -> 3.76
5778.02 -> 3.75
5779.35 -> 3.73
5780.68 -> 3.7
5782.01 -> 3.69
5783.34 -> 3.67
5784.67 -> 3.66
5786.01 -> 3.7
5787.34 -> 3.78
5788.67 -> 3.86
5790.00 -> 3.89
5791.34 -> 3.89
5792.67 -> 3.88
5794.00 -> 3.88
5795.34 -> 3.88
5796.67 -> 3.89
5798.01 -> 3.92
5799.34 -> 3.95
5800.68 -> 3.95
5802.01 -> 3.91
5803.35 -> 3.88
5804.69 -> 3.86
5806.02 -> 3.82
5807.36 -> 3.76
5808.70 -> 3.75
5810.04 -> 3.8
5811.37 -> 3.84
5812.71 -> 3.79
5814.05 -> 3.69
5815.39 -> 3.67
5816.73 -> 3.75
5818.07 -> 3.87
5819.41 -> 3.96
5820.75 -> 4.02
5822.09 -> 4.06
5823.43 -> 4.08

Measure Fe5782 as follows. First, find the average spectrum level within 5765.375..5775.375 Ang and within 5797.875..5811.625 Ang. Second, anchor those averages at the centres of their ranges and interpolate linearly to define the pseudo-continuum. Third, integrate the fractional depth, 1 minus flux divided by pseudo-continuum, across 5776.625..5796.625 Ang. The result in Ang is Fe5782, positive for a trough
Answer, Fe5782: 0.5 Ang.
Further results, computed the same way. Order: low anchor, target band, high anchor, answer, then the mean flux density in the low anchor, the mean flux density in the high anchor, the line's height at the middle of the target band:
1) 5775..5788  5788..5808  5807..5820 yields -0.68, 3.72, 3.79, 3.75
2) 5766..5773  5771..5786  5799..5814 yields 0.67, 3.95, 3.84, 3.92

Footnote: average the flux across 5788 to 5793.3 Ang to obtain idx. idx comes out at 3.88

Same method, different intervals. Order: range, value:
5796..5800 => 3.92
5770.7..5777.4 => 3.81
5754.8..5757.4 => 3.75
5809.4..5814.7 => 3.78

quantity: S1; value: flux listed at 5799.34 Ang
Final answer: 3.95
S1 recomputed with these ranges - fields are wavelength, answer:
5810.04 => 3.8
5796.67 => 3.89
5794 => 3.88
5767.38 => 4.03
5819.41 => 3.96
